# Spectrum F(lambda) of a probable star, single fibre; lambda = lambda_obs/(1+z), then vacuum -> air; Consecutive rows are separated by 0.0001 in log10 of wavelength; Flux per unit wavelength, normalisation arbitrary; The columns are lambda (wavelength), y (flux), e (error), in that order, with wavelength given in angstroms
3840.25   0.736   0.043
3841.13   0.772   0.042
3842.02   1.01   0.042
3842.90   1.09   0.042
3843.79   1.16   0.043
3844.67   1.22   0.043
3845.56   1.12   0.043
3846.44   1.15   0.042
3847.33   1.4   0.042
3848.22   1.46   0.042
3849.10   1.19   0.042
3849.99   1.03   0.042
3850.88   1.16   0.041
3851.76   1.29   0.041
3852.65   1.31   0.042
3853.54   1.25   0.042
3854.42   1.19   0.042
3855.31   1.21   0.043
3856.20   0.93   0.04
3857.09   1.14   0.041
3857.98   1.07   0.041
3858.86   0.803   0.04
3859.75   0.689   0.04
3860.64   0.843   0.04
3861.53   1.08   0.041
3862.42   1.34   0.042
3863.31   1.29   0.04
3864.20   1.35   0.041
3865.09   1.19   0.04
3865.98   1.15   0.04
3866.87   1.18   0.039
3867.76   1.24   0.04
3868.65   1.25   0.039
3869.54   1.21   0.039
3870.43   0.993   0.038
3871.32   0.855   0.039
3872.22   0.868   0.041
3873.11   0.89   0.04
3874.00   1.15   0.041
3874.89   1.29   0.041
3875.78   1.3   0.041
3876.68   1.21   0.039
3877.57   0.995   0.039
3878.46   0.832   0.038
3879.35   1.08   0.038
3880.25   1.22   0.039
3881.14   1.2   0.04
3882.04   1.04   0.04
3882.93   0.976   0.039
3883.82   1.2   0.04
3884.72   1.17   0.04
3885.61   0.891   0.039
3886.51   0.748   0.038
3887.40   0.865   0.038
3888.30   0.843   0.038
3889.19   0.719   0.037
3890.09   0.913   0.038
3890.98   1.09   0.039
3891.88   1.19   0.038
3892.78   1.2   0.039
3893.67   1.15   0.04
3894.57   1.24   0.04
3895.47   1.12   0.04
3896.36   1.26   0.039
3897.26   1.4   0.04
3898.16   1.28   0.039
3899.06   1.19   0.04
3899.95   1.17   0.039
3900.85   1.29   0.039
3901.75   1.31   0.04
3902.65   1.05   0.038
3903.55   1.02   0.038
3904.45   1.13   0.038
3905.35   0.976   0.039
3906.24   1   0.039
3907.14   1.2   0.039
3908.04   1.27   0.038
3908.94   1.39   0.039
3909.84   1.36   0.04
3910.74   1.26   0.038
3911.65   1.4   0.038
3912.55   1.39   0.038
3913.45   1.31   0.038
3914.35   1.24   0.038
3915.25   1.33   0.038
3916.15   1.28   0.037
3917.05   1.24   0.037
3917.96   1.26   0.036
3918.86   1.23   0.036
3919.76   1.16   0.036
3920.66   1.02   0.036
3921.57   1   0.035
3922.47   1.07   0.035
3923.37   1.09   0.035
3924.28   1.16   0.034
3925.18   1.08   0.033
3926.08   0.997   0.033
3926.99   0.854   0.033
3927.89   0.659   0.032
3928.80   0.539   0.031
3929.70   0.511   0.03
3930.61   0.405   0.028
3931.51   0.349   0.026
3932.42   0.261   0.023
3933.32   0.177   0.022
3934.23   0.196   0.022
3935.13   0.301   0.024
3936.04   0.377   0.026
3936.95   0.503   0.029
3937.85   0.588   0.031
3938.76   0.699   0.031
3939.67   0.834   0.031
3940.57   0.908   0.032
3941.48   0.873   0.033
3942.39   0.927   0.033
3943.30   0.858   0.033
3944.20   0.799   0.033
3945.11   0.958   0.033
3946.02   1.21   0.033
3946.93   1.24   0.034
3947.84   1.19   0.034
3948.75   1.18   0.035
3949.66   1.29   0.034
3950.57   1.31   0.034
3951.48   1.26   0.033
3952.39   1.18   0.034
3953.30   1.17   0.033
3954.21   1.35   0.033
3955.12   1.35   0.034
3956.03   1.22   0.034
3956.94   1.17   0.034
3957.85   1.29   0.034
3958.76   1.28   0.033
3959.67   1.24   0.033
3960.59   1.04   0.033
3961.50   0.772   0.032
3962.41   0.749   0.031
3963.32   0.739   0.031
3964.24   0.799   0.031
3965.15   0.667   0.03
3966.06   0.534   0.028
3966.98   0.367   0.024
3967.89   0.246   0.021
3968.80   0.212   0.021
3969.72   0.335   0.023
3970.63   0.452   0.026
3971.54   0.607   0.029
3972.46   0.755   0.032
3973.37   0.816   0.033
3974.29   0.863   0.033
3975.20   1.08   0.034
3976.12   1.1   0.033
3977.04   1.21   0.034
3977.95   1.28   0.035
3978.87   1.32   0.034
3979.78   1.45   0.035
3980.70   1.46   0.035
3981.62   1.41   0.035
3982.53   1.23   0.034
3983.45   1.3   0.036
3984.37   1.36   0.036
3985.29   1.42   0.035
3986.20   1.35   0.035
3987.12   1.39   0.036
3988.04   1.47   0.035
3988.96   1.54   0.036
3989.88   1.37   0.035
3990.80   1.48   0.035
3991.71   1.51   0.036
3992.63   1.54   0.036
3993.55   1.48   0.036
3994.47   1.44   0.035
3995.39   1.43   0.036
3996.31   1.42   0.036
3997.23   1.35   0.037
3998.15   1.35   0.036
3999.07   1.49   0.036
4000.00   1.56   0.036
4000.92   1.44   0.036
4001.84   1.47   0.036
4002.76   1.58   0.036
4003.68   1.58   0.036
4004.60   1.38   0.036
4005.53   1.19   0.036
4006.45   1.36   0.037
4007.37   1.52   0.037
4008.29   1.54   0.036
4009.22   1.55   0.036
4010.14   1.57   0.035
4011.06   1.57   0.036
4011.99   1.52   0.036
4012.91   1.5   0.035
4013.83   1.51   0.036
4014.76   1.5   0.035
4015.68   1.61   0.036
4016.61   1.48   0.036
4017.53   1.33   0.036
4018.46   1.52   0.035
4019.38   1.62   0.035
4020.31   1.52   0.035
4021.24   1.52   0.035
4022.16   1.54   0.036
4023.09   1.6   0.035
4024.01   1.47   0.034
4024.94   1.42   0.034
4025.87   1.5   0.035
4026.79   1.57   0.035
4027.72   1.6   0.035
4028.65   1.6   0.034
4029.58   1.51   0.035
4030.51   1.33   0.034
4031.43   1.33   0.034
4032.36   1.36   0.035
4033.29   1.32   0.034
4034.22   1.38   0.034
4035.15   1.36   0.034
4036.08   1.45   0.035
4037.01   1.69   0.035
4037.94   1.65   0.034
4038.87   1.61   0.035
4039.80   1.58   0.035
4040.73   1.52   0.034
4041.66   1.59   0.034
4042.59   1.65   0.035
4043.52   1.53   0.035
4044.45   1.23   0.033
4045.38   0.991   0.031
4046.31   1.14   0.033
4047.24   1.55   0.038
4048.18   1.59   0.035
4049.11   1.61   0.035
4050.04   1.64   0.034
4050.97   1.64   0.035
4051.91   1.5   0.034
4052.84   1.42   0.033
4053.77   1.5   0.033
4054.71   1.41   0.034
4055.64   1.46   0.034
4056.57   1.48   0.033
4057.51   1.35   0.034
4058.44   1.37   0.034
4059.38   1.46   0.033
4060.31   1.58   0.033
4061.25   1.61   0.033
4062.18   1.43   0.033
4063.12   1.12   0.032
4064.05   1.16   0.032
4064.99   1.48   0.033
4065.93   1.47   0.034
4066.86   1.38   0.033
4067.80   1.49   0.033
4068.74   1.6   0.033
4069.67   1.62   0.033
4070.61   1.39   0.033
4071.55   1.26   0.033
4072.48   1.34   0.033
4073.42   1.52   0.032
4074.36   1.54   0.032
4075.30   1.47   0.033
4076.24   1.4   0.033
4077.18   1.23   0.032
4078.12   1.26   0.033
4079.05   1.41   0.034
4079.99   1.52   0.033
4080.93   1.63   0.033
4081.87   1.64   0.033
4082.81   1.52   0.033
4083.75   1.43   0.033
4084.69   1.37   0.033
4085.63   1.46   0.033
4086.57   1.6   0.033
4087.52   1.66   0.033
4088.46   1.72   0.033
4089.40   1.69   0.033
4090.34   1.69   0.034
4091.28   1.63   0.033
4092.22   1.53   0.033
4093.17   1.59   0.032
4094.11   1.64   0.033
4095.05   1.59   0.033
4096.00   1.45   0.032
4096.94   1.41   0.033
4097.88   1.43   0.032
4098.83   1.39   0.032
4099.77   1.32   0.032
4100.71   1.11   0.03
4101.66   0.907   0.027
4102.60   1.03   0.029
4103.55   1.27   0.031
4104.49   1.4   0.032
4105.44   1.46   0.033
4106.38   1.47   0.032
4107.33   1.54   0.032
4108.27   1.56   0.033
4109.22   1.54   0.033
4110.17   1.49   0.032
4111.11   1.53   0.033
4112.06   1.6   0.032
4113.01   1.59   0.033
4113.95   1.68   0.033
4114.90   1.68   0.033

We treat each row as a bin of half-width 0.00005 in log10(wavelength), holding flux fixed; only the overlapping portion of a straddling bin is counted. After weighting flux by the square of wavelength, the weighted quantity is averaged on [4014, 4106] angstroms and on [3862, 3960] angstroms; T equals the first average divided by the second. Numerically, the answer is 1.50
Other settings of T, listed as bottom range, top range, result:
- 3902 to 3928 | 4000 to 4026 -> 1.36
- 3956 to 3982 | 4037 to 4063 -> 1.70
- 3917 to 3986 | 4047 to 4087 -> 1.67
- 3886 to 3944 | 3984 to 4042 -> 1.59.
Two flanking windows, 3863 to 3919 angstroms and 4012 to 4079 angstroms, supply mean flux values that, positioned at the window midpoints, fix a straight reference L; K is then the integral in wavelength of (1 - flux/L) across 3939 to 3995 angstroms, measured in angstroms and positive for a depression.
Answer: 9.5 angstroms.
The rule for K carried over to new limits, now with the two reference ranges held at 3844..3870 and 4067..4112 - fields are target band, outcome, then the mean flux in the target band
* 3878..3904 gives 2.5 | 1.09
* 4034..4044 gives -1.1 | 1.55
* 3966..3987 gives 5.4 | 0.979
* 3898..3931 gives 3.3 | 1.11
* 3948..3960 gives 0.3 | 1.25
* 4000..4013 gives -1.2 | 1.49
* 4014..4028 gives -1.5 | 1.52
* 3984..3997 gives -1.0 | 1.44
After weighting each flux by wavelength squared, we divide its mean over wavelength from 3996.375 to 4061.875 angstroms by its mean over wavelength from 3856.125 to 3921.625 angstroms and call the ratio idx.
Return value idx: 1.41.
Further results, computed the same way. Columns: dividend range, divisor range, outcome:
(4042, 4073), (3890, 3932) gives 1.40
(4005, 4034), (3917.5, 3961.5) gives 1.66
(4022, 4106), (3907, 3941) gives 1.71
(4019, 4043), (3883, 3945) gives 1.64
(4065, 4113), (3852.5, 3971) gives 1.59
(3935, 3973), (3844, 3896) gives 0.83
